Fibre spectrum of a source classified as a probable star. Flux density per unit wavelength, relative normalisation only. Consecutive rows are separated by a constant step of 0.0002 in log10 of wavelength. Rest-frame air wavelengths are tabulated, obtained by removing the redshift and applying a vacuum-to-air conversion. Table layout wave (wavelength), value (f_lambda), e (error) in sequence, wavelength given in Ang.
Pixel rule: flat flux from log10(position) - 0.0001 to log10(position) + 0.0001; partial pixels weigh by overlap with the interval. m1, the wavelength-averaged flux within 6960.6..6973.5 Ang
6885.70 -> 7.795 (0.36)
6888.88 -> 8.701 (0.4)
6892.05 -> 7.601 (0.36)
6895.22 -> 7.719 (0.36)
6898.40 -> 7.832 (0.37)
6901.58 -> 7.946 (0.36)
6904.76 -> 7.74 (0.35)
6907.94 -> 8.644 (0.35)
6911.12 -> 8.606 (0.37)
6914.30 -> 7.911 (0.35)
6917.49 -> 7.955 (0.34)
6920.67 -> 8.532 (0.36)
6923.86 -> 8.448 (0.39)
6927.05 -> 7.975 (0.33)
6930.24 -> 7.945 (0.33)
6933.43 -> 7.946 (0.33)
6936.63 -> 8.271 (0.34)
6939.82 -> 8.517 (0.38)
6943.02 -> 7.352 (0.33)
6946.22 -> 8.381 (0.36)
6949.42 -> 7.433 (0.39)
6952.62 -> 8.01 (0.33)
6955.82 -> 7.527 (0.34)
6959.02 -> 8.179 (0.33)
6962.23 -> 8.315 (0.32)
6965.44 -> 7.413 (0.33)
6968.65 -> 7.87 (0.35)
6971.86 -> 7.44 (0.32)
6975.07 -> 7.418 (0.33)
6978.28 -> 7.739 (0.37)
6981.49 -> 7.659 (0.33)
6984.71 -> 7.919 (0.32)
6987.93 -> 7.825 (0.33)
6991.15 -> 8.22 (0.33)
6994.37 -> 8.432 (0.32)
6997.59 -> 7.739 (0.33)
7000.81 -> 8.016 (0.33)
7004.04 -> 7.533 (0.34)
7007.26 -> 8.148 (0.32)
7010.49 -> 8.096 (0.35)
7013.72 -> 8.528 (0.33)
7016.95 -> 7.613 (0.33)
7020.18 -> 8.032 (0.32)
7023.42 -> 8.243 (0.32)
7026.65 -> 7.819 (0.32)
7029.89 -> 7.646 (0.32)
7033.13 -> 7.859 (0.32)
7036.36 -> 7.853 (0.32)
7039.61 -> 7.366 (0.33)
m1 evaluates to 7.75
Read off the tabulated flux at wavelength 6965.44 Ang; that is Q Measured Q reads 7.413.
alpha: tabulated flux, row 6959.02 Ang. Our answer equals 8.179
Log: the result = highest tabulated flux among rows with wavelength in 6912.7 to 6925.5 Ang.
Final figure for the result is 8.532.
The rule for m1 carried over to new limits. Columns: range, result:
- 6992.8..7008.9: 7.97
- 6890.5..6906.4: 7.77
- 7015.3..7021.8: 7.83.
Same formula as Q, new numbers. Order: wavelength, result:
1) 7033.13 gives 7.859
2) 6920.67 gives 8.532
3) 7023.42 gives 8.243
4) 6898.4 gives 7.832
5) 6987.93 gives 7.825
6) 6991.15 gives 8.22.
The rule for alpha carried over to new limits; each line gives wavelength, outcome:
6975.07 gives 7.418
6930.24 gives 7.945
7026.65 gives 7.819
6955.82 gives 7.527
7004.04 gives 7.533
